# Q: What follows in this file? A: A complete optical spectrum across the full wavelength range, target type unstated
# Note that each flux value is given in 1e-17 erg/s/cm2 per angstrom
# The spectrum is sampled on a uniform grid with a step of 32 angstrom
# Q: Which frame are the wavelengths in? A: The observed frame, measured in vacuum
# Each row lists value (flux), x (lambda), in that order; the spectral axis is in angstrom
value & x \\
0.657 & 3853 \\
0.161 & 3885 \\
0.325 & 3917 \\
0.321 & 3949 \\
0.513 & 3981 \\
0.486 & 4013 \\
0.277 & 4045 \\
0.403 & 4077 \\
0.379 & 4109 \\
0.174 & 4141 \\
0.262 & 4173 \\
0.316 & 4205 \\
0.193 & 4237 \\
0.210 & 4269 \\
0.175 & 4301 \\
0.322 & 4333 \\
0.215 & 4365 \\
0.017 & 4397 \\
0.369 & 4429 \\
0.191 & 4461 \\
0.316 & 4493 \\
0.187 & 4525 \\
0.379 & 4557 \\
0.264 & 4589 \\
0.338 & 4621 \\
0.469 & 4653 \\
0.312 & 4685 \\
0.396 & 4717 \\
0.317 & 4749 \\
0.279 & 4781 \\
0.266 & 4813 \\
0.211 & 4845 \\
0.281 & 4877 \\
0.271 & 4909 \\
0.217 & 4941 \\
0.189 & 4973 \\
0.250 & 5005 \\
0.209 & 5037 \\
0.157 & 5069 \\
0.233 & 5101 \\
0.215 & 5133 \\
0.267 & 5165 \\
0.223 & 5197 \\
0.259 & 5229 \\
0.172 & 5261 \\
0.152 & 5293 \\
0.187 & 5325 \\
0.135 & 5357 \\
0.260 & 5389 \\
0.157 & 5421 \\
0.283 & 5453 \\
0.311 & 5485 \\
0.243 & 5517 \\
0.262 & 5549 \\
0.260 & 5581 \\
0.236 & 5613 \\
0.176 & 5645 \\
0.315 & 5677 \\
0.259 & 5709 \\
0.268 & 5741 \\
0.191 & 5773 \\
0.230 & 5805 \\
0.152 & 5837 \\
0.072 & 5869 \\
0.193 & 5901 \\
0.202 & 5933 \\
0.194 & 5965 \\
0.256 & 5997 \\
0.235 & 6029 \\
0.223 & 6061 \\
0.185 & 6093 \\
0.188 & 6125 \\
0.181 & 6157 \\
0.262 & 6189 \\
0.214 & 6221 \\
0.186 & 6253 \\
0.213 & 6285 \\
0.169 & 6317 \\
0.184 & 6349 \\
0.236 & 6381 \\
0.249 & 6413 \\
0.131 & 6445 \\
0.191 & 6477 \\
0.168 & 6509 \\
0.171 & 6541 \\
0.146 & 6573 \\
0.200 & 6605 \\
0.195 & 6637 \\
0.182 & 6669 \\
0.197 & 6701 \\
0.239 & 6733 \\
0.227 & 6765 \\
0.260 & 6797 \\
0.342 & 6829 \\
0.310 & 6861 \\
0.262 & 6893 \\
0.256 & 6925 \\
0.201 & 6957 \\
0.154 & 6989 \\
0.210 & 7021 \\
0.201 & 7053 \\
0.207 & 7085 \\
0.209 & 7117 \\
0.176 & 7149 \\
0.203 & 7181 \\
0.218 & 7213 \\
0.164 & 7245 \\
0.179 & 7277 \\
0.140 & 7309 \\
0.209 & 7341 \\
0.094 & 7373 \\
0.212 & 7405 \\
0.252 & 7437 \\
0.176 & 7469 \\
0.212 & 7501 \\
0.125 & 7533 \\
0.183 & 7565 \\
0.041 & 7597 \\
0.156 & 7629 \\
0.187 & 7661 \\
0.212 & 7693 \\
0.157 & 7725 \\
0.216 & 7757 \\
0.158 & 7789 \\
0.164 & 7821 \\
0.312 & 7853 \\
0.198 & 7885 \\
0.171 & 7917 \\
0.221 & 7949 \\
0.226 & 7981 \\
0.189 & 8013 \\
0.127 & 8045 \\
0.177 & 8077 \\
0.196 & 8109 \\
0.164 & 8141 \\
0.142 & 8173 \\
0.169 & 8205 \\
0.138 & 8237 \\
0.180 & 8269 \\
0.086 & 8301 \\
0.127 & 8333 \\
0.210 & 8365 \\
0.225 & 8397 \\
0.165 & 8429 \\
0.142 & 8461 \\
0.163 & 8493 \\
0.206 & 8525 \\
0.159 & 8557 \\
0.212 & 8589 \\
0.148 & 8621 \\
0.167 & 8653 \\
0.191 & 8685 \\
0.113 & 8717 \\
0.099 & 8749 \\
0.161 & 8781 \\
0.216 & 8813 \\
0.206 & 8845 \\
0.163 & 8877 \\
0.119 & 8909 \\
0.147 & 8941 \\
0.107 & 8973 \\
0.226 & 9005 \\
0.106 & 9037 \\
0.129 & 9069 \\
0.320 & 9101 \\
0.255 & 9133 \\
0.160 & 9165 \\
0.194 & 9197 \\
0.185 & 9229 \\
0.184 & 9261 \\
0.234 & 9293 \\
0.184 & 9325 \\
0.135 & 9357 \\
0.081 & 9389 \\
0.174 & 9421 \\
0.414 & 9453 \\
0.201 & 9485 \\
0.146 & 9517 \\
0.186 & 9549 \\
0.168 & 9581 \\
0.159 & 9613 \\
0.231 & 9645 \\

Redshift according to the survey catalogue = 1.445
